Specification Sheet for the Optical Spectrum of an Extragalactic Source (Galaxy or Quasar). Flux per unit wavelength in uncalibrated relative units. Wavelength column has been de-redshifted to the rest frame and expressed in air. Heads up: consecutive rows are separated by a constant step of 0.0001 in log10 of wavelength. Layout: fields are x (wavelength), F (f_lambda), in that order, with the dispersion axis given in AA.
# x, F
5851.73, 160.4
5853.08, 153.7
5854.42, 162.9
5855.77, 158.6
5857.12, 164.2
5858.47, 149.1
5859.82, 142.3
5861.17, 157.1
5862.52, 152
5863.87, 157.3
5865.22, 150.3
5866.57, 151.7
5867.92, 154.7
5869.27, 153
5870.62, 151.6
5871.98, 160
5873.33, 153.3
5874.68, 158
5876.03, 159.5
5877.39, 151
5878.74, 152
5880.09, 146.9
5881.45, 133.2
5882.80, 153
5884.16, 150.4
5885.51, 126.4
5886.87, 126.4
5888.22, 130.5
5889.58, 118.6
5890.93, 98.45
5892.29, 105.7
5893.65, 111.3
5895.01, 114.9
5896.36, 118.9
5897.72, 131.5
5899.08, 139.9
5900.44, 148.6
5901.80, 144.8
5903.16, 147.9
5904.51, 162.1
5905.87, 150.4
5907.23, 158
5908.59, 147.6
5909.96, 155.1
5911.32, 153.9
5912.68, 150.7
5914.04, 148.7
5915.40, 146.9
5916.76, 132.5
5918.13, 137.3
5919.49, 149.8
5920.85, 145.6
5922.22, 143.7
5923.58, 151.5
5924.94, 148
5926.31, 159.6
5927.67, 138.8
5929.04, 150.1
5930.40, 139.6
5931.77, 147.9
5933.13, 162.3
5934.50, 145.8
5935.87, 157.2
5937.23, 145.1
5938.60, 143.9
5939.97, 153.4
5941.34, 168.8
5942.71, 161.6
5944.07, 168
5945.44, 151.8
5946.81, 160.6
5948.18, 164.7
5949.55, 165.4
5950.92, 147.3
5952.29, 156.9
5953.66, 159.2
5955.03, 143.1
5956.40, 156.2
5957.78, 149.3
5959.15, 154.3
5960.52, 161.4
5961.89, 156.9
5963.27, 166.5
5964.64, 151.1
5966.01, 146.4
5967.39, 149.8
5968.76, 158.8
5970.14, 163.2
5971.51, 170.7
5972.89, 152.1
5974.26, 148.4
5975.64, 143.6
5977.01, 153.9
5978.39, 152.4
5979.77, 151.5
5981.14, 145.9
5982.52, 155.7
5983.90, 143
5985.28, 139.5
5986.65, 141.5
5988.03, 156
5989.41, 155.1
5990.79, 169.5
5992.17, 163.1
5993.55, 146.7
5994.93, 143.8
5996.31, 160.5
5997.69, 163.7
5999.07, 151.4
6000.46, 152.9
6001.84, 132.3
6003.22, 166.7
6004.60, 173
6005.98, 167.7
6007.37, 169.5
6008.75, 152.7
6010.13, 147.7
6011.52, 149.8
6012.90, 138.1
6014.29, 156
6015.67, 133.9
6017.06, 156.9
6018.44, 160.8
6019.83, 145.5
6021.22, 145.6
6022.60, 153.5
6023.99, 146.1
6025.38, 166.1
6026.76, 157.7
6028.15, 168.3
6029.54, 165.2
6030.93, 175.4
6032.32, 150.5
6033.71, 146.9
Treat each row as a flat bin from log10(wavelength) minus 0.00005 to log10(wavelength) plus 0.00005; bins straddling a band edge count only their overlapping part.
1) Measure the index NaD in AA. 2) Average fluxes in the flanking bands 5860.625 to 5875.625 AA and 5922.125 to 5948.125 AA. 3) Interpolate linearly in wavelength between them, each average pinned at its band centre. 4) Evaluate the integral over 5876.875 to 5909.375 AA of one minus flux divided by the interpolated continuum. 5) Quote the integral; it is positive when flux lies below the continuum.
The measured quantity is 3.8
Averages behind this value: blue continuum 155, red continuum 153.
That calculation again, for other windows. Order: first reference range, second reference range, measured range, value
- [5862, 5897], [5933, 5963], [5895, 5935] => 0.5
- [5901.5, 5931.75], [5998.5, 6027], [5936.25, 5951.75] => -0.8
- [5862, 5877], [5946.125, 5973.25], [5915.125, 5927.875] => 0.8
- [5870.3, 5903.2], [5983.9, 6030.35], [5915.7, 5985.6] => -3.0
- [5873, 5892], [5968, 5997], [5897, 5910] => -0.6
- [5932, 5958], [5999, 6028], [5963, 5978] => 0.0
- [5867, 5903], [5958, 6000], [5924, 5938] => -0.3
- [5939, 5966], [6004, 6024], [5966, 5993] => 0.4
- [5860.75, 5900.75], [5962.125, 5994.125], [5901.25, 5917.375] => -0.7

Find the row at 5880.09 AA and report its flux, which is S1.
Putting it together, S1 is 146.9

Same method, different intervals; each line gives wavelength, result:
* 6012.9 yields 138.1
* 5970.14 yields 163.2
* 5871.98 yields 160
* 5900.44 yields 148.6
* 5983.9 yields 143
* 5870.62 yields 151.6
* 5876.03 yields 159.5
